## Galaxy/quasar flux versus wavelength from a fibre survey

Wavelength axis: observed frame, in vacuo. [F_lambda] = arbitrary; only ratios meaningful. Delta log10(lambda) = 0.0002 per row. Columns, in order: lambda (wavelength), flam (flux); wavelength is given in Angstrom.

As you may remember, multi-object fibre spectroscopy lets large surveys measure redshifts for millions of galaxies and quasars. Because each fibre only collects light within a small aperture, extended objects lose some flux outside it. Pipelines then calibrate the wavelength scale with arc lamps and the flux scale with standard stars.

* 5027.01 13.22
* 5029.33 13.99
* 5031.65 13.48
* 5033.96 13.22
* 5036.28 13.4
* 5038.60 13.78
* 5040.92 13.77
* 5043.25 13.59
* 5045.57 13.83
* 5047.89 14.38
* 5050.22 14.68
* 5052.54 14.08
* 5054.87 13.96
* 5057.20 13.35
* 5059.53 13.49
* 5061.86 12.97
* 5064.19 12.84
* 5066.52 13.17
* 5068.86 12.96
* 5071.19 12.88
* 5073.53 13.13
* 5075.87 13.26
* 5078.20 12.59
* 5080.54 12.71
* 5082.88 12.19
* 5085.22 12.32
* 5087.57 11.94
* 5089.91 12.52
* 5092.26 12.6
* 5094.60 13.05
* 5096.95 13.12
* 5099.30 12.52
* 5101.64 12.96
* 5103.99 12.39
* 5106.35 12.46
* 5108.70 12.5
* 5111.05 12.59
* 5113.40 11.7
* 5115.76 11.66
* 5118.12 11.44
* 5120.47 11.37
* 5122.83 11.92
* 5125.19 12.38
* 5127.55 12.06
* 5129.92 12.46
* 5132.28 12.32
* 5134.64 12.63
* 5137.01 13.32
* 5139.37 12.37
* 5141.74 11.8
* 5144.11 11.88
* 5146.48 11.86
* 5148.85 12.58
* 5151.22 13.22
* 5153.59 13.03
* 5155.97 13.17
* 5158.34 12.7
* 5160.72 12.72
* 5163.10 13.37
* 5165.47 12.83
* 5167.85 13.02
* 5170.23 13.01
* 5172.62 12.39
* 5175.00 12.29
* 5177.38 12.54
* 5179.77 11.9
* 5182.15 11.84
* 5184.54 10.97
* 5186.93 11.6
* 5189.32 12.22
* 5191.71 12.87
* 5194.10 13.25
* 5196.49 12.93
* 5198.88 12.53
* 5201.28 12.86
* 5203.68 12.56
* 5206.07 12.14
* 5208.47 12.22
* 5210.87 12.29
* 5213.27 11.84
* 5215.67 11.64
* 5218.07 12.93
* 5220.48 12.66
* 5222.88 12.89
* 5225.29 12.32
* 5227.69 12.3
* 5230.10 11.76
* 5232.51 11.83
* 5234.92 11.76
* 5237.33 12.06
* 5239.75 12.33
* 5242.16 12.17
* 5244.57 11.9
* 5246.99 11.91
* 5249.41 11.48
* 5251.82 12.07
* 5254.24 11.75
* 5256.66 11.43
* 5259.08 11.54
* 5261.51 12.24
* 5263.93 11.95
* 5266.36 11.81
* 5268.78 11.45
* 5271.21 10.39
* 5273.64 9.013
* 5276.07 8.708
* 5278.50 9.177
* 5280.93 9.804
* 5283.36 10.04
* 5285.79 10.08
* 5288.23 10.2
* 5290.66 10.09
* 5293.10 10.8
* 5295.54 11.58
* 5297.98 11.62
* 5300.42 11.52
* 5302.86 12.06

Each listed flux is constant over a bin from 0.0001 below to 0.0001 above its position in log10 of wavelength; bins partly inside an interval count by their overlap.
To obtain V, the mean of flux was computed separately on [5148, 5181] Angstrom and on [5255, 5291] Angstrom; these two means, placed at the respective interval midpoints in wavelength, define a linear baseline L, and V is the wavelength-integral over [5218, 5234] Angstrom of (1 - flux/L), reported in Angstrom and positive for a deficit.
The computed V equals -1.1 Angstrom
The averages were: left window 12.8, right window 10.6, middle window 12.3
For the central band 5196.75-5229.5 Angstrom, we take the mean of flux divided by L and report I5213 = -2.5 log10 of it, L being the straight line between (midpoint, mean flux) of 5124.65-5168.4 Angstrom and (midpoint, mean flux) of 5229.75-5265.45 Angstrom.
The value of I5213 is -0.024 mag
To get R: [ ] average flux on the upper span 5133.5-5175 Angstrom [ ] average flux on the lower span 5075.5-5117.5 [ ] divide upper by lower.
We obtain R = 1.02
